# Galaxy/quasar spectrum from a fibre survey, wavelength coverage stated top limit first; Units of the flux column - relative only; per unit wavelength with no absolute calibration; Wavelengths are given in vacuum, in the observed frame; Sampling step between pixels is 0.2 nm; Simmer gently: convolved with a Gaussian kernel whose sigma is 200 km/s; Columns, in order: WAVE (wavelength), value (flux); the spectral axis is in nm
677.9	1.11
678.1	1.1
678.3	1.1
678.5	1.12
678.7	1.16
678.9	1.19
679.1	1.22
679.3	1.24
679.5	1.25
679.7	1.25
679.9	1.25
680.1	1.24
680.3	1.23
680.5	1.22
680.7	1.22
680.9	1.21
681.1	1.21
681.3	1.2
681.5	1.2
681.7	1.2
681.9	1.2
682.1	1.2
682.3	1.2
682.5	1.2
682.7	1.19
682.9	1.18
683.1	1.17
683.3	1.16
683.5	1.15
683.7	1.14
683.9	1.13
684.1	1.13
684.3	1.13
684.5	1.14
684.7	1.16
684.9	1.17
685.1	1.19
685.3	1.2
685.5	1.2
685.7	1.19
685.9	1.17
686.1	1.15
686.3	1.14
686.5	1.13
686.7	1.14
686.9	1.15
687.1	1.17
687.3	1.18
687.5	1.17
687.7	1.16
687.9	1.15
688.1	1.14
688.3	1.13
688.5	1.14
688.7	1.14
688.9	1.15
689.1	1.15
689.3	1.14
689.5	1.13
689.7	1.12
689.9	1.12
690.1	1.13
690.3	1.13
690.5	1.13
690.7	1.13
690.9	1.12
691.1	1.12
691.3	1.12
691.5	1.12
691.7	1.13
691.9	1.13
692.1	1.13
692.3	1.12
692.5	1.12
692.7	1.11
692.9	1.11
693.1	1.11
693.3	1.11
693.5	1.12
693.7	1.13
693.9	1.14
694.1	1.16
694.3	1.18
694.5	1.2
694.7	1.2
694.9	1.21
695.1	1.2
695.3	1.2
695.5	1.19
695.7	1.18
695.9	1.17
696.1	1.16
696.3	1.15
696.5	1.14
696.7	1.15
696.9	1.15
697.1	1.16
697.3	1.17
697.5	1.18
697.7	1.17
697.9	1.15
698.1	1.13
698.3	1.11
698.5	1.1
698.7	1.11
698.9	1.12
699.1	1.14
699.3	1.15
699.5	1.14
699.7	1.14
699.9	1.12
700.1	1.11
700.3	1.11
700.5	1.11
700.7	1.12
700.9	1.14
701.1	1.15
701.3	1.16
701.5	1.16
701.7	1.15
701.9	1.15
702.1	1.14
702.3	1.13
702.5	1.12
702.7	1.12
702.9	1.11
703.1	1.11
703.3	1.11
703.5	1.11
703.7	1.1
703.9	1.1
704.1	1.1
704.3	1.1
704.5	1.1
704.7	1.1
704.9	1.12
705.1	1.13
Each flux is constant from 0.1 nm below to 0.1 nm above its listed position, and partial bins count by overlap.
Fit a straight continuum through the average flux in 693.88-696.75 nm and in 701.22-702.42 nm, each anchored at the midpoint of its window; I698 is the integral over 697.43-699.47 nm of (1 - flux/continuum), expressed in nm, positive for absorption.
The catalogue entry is 0.05 nm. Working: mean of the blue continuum 1.18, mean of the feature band 1.14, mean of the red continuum 1.15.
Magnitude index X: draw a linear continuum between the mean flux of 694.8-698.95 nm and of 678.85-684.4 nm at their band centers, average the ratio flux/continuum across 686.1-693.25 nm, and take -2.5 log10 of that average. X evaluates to 0.039 mag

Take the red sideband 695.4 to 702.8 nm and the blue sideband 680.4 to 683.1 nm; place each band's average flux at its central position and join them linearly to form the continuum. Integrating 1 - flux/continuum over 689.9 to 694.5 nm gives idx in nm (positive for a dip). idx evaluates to 0.14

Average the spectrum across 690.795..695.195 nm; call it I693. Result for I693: 1.14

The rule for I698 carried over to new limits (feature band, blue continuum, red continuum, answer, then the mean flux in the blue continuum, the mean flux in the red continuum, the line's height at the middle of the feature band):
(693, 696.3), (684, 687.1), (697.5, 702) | -0.064 nm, 1.16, 1.13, 1.14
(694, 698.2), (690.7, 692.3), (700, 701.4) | -0.168 nm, 1.12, 1.13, 1.13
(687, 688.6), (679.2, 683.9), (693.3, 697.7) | 0.043 nm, 1.2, 1.17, 1.19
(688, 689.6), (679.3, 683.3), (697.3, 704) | 0.054 nm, 1.21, 1.13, 1.18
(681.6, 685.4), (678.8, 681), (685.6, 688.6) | 0.067 nm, 1.23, 1.15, 1.19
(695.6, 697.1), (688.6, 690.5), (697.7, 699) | -0.041 nm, 1.13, 1.12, 1.13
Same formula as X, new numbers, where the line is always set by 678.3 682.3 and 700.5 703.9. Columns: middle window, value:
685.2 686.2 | 0.006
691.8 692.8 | 0.040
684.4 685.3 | 0.021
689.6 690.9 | 0.043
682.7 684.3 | 0.041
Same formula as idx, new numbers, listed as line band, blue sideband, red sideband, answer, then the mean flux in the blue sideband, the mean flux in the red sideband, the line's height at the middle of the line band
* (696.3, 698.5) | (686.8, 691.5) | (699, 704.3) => -0.03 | 1.14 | 1.13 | 1.13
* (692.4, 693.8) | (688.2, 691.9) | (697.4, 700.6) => 0.02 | 1.13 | 1.13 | 1.13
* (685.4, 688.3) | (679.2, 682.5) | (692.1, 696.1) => 0.08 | 1.22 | 1.16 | 1.19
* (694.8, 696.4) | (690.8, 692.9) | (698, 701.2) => -0.08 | 1.12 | 1.13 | 1.12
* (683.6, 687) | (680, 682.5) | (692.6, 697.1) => 0.11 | 1.21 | 1.16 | 1.19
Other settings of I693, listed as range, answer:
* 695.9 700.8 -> 1.14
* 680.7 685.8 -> 1.18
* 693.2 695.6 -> 1.17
